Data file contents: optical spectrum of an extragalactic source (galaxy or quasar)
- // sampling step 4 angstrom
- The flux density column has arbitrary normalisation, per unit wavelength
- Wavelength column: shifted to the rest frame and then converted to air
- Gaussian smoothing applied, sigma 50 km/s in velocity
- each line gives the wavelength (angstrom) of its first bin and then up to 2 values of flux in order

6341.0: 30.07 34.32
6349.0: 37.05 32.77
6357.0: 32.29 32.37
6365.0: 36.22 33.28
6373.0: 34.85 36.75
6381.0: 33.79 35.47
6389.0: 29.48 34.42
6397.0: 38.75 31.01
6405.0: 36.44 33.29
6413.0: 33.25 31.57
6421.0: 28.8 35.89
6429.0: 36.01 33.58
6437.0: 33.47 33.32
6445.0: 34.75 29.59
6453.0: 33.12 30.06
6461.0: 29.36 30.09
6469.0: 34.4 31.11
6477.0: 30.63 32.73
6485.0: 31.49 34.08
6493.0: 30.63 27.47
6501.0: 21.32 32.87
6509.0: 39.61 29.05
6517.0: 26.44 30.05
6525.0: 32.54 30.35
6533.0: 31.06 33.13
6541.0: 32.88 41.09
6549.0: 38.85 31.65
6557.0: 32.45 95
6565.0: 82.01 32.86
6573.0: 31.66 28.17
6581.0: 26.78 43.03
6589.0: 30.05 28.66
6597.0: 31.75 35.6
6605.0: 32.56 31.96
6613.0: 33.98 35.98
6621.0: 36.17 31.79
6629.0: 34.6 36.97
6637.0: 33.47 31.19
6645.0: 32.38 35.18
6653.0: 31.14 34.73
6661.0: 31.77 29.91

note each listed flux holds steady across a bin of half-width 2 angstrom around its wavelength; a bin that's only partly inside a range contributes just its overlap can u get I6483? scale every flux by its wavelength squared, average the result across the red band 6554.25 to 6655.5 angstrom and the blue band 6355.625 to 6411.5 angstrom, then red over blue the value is 1.17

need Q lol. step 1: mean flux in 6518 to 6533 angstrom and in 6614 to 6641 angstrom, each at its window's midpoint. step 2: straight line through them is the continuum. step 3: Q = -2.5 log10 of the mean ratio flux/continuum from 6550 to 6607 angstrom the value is -0.23 mag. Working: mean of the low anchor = 30.7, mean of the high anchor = 34.5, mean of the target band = 40.1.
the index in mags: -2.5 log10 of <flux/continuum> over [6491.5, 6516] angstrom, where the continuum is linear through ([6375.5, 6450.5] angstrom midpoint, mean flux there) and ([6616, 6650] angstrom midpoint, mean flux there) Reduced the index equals 0.13 mag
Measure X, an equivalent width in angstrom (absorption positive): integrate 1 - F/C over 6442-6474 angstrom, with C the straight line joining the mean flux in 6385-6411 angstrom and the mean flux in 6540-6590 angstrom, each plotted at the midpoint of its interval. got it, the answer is 4.7 angstrom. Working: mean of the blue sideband 34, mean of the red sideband 42.5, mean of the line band 31.6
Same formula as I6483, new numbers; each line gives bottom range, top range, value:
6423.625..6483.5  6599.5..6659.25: 1.10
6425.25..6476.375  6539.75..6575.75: 1.48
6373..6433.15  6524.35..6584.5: 1.24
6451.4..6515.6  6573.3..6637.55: 1.11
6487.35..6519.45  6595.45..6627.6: 1.16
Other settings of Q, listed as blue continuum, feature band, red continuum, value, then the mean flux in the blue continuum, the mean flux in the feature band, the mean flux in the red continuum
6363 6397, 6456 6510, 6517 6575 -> 0.23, 34.5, 31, 40.6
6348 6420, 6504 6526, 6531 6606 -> 0.18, 33.9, 31.7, 39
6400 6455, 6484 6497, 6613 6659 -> 0.07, 33.2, 31.4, 34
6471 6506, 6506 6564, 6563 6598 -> -0.12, 30.2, 38.1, 37.4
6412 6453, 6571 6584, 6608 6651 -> 0.13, 33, 30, 34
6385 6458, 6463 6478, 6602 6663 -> 0.06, 33.3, 31.6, 33.6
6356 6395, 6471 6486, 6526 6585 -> 0.20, 33.9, 31.5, 40.5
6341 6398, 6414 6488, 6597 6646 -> 0.06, 34.2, 32.3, 33.8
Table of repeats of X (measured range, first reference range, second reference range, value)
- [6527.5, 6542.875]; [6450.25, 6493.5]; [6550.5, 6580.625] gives 3.6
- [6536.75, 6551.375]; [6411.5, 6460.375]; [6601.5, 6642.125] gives -1.5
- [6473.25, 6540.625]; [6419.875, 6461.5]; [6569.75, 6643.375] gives 4.0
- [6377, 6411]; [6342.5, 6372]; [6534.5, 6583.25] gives 1.2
